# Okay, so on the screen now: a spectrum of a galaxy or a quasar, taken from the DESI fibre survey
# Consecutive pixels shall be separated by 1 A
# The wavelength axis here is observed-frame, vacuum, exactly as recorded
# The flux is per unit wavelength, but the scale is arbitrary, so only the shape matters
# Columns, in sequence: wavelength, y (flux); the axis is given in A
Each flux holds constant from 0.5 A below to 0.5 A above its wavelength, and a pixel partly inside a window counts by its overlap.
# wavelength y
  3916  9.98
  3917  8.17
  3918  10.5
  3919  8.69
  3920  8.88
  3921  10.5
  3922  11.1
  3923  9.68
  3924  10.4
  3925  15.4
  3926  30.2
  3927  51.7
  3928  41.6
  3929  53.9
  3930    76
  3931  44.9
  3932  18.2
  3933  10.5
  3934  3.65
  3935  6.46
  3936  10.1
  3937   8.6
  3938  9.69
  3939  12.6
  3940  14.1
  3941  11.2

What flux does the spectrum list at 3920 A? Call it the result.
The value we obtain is 8.88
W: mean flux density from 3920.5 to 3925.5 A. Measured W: 11.4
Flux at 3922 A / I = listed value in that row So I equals 11.1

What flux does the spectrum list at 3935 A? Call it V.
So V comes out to 6.46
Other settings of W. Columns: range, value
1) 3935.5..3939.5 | 10.2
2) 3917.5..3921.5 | 9.64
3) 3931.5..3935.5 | 9.7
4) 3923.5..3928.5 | 29.9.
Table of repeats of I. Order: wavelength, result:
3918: 10.5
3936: 10.1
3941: 11.2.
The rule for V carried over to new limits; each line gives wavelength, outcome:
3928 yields 41.6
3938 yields 9.69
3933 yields 10.5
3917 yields 8.17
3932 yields 18.2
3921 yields 10.5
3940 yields 14.1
